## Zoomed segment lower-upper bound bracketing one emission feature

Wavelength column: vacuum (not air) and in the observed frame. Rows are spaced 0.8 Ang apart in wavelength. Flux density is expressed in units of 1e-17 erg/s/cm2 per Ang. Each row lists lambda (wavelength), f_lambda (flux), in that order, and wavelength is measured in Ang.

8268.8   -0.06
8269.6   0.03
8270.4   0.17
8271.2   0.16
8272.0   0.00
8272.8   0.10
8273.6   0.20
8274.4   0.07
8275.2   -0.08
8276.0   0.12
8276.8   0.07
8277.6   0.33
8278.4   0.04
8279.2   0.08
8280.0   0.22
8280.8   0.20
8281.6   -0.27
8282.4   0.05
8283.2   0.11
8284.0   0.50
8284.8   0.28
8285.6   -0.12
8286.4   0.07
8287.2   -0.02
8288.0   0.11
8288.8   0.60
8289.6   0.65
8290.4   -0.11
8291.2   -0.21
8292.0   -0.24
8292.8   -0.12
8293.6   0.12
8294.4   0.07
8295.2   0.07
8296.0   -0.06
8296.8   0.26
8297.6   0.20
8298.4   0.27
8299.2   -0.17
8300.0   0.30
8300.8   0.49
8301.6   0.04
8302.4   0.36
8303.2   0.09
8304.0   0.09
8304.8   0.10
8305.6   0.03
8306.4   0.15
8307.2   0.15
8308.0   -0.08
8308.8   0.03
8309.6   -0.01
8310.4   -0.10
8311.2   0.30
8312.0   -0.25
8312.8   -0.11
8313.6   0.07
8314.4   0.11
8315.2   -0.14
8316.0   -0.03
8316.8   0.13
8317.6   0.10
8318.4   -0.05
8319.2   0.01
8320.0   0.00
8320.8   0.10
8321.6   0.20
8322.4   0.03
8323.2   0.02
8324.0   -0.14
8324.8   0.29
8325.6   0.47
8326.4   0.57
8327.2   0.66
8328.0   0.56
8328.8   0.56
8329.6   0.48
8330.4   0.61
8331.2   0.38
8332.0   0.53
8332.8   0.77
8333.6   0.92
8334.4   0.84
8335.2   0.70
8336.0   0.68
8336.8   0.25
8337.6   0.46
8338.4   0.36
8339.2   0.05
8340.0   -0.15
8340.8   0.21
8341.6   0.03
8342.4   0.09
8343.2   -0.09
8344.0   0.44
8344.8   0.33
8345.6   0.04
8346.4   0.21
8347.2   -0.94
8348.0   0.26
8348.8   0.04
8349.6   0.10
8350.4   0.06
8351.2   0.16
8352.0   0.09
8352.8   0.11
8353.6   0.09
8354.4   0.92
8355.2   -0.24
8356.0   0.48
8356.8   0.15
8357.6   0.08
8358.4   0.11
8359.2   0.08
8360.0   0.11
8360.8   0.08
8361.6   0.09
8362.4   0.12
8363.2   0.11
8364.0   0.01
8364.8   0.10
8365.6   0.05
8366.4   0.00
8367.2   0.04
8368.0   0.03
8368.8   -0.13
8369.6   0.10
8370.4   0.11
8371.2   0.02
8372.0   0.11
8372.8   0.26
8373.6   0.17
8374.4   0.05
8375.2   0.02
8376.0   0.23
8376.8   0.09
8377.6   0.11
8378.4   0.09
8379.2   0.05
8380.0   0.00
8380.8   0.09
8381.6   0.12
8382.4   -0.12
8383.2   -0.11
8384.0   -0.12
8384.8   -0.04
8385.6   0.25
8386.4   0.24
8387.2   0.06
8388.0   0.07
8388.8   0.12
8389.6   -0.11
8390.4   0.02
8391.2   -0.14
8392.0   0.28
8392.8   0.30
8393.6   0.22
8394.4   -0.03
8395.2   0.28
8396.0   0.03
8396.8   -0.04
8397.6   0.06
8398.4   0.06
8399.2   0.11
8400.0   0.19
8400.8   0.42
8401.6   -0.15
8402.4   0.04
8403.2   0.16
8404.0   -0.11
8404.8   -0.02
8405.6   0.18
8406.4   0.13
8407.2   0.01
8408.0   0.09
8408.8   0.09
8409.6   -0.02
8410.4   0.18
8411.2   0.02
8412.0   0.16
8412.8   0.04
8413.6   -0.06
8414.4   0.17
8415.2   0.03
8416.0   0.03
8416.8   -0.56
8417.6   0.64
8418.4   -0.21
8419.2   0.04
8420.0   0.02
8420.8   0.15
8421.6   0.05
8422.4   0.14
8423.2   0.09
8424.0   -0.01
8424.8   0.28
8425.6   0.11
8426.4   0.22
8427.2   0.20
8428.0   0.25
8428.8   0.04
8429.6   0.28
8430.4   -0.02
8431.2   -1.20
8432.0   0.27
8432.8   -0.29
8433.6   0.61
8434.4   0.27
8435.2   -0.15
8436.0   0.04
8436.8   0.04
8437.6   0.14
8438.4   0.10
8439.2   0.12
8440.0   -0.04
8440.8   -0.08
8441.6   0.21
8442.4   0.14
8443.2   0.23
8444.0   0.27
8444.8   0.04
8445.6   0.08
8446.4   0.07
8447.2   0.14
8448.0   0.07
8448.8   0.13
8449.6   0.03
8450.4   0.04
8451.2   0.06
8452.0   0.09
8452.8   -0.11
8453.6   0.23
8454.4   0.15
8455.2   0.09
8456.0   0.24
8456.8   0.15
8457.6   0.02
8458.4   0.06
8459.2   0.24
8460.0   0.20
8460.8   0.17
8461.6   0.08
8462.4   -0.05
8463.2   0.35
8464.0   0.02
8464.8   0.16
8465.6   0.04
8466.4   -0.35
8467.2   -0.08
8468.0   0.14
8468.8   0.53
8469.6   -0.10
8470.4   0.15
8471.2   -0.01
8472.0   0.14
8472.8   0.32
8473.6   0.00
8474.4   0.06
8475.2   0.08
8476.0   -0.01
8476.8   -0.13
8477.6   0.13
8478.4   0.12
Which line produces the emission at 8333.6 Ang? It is [O II] 3727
